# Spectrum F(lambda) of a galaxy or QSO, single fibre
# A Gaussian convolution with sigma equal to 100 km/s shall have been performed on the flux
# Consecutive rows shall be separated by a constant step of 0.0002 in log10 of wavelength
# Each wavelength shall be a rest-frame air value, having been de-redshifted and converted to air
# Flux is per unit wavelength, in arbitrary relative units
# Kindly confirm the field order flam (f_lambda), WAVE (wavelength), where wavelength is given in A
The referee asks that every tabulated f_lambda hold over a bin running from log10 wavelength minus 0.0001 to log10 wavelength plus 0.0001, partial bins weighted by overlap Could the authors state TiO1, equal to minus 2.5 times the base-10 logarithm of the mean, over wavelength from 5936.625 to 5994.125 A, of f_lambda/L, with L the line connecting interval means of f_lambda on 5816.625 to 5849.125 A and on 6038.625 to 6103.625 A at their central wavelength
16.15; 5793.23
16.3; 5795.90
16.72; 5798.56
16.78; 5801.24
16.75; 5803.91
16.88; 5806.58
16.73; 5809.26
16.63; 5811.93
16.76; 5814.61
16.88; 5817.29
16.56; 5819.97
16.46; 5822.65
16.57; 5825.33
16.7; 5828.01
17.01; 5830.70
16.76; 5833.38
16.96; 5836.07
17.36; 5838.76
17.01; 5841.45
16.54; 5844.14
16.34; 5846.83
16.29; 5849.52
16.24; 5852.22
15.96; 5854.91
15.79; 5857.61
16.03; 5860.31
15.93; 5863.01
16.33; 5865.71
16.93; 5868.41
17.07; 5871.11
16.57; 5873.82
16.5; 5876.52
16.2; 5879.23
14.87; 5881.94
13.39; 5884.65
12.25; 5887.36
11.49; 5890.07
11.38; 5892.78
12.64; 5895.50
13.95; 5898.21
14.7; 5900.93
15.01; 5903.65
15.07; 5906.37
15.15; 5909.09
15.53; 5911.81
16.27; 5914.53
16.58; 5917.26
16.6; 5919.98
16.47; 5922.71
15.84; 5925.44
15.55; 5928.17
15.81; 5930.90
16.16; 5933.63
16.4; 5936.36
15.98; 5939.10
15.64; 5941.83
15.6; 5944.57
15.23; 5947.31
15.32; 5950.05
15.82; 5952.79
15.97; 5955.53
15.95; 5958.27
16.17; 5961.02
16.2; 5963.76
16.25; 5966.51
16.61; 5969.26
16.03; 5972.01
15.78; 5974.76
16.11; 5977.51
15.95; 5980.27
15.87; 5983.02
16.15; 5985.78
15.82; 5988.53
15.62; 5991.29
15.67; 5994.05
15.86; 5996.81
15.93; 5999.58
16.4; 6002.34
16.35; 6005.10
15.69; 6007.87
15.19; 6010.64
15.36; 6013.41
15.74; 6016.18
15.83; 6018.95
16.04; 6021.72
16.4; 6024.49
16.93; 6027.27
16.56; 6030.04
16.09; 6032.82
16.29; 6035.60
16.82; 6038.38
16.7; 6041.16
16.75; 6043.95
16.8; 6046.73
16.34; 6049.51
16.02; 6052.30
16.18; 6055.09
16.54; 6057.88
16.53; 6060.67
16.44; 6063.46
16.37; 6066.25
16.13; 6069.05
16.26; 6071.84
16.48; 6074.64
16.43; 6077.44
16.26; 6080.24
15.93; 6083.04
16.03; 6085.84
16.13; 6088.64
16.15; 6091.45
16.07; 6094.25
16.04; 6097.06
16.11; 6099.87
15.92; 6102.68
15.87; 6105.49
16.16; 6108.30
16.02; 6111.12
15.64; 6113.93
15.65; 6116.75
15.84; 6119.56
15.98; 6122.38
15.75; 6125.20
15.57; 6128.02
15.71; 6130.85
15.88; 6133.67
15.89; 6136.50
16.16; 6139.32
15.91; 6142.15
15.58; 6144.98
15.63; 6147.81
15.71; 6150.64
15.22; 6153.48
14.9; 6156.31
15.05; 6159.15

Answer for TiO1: 0.04 mag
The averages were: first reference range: 16.7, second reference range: 16.3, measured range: 15.9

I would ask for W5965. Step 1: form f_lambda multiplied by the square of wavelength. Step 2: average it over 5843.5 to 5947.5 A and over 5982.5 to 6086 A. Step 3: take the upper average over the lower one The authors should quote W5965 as 1.1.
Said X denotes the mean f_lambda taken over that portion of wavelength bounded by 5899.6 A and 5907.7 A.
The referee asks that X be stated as 14.9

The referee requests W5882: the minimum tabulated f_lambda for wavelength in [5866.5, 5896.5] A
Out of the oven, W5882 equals 11.38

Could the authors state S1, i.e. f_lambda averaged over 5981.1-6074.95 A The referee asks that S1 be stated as 16.2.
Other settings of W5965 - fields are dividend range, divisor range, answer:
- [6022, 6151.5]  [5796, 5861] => 1.06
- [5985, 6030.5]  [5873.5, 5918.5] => 1.14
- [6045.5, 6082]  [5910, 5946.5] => 1.07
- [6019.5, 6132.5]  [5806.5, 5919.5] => 1.10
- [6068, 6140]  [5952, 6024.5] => 1.04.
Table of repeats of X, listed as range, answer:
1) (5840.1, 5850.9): 16.5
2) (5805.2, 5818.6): 16.8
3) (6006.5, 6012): 15.4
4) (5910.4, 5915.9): 15.9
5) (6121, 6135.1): 15.8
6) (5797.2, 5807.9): 16.8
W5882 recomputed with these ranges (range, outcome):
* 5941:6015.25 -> 15.19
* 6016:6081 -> 15.74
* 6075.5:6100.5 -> 15.93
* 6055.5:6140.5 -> 15.57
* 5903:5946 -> 15.01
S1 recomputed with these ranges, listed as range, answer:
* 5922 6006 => 15.9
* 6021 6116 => 16.3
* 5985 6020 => 15.8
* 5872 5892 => 14.4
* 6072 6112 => 16.1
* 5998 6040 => 16.1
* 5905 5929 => 15.9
